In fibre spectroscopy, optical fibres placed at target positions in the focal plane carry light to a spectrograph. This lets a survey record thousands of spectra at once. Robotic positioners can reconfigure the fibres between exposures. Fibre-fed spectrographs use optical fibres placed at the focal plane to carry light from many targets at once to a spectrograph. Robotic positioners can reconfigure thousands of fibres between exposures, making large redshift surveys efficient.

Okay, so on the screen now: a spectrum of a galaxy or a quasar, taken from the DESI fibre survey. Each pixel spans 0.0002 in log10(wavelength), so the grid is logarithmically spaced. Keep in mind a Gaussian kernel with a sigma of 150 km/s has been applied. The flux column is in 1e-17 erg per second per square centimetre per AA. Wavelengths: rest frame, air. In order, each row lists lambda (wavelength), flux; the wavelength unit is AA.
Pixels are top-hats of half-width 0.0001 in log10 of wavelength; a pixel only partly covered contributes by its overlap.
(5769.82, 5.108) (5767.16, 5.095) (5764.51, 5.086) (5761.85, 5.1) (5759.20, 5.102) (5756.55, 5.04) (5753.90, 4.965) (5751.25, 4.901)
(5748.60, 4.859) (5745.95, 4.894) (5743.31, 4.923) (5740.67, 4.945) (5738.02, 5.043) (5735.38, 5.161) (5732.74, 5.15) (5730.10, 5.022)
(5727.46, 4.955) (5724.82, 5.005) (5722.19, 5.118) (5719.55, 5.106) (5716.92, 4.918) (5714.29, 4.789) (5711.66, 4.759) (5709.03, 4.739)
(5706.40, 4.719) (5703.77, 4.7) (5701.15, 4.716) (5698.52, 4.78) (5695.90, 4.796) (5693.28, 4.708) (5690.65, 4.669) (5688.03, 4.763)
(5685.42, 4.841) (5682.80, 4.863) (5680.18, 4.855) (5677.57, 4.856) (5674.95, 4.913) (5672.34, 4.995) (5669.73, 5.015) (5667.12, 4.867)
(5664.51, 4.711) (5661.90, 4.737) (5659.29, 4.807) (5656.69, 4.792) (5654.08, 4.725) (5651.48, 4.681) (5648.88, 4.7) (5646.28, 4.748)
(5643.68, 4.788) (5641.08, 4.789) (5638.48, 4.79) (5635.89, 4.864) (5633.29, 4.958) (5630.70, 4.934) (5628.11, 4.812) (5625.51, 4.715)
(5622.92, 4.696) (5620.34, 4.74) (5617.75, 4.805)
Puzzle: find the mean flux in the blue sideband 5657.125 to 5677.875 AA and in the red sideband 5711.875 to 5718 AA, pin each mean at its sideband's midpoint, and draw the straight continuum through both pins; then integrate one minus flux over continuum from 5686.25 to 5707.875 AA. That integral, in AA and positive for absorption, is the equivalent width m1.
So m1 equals 0.5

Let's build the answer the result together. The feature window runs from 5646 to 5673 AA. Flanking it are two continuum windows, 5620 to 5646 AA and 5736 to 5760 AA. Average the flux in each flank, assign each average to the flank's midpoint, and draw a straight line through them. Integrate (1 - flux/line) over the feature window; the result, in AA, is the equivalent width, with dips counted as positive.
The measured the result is 0.3 AA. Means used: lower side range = 4.81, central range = 4.8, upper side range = 4.97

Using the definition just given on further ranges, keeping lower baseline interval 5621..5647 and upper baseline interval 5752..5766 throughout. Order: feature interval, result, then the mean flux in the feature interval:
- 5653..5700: 0.7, 4.82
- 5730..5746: -0.1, 5.03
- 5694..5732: 0.7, 4.87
